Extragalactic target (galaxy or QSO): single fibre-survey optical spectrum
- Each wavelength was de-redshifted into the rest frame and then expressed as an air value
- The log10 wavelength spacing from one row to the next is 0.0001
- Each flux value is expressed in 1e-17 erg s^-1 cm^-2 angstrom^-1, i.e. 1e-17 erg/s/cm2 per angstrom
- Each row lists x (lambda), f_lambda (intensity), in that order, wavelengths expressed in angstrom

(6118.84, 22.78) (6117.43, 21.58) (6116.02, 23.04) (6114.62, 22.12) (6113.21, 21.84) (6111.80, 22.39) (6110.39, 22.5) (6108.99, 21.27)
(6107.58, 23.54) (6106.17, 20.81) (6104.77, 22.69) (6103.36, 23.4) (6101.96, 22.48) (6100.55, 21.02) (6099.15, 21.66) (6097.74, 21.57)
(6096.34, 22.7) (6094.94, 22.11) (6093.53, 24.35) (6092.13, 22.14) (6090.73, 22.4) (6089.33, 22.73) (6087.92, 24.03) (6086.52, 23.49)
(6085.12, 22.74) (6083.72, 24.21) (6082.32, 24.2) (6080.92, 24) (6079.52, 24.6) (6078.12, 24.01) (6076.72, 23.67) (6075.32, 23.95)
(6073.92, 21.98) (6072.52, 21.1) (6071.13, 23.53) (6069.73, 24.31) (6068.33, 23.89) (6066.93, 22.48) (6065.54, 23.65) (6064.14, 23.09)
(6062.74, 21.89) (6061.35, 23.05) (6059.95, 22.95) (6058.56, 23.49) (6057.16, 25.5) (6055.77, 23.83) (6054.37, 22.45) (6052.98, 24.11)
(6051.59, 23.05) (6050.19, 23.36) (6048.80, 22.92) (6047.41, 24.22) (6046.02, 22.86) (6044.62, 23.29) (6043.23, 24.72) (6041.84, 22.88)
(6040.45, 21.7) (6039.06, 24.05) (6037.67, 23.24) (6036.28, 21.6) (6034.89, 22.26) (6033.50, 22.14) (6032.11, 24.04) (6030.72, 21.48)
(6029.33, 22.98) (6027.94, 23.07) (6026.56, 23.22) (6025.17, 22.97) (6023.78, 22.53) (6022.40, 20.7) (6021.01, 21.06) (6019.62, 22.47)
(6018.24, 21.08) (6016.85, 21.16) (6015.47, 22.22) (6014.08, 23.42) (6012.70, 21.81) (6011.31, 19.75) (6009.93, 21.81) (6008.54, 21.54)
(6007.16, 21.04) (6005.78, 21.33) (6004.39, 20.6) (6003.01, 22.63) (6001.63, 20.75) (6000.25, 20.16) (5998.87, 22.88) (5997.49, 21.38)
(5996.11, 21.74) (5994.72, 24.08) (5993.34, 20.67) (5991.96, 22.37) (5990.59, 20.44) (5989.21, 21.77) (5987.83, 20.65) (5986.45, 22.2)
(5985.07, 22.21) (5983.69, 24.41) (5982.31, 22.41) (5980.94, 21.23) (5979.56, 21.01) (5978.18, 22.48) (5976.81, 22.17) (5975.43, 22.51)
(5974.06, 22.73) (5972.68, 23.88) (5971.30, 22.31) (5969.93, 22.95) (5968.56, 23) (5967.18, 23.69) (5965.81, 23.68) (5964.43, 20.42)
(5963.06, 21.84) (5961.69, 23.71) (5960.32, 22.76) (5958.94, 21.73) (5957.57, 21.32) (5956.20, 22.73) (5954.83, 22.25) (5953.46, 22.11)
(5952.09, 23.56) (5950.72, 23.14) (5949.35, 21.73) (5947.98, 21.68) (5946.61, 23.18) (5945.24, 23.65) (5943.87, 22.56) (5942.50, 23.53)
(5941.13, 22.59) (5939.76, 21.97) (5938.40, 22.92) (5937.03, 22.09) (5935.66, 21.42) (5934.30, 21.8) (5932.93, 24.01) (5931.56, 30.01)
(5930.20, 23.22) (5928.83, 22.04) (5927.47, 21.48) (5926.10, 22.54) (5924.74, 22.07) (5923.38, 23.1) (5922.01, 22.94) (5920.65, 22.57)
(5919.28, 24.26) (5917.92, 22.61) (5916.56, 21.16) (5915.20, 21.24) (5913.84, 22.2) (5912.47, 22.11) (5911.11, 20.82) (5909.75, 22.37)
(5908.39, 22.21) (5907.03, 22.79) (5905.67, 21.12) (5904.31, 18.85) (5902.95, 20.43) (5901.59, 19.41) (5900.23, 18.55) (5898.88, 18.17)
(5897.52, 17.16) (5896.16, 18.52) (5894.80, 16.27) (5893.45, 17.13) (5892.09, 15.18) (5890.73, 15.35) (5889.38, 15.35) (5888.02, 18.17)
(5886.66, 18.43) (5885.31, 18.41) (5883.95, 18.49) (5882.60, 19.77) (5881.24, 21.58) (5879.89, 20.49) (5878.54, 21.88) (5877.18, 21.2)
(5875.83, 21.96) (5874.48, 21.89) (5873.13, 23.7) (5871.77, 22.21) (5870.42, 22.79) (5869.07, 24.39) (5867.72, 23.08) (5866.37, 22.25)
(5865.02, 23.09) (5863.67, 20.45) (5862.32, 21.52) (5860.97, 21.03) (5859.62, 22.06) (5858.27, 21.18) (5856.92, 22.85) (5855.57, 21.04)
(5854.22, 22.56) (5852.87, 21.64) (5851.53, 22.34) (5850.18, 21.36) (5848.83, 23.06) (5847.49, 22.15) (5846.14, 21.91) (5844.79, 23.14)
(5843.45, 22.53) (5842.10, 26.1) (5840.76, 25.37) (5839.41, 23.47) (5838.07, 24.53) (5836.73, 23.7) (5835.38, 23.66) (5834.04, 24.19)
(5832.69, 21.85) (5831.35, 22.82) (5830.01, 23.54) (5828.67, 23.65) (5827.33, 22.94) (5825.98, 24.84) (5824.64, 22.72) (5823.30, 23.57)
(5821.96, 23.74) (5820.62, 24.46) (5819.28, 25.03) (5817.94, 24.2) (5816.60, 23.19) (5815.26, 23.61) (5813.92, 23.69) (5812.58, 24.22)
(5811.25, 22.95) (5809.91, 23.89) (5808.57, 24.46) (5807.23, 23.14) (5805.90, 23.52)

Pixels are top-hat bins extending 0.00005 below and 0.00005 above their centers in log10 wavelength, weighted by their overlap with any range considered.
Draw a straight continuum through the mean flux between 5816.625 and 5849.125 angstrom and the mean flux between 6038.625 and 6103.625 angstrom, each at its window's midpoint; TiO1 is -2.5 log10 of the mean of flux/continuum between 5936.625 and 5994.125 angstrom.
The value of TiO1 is 0.05 mag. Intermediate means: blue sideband 23.6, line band 22.4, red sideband 23.2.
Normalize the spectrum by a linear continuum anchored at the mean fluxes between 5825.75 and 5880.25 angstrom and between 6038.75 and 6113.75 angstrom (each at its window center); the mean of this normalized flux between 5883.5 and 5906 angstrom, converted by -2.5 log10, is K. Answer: 0.26 mag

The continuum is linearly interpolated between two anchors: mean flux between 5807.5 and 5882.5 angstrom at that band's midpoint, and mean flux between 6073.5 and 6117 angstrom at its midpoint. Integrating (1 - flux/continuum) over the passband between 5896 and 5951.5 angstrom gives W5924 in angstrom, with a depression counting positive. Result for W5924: 2.2 angstrom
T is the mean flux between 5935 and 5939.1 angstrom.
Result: 22.2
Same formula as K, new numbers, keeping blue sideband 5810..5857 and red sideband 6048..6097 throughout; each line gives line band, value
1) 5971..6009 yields 0.068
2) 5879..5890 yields 0.228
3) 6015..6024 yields 0.086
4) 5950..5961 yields 0.042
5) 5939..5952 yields 0.029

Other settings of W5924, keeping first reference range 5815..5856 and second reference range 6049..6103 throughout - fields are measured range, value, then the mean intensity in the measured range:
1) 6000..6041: 2.1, 22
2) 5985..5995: 0.7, 21.7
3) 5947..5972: 0.8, 22.5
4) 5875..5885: 1.1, 20.7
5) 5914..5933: 0.2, 23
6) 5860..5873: 0.5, 22.4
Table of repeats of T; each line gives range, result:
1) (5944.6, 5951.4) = 22.7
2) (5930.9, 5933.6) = 27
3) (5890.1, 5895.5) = 16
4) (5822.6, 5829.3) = 23.5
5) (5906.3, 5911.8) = 22.1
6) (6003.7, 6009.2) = 21.1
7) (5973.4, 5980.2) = 22.2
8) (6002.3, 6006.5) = 21.5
